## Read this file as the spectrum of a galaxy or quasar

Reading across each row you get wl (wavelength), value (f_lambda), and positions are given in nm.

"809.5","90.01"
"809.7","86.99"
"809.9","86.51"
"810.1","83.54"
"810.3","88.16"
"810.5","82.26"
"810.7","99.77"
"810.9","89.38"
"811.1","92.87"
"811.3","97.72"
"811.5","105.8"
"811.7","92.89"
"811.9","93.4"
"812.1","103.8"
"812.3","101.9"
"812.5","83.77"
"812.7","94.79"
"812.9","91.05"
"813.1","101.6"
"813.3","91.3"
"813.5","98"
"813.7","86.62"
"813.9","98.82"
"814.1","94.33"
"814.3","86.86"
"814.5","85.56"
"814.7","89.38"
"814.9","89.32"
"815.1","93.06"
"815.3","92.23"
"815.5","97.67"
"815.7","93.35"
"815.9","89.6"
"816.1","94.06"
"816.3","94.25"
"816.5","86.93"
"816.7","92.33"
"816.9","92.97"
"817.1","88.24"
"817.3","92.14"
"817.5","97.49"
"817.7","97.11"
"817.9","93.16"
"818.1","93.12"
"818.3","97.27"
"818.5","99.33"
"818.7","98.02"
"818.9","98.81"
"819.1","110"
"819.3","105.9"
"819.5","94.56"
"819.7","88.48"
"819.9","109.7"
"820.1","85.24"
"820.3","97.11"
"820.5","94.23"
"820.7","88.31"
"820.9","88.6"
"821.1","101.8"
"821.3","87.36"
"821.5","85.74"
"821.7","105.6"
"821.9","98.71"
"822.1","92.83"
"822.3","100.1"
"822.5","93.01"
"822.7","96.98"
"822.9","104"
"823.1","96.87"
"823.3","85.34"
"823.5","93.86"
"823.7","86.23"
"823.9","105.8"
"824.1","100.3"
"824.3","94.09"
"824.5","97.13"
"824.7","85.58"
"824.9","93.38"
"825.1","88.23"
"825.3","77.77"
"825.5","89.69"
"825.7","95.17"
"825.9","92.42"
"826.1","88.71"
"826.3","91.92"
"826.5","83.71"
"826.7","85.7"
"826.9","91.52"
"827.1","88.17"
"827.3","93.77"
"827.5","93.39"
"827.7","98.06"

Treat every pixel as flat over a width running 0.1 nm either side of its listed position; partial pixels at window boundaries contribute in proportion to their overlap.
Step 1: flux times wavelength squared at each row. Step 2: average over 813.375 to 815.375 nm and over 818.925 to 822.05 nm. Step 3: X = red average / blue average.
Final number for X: 1.07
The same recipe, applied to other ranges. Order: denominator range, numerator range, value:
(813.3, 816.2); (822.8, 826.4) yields 1.03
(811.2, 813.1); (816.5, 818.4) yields 0.98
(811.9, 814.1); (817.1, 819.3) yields 1.04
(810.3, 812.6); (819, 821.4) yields 1.04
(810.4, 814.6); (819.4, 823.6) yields 1.03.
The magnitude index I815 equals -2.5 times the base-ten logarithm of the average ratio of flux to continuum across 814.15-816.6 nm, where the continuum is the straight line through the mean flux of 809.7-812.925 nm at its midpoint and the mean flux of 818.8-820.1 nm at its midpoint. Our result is 0.06 mag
